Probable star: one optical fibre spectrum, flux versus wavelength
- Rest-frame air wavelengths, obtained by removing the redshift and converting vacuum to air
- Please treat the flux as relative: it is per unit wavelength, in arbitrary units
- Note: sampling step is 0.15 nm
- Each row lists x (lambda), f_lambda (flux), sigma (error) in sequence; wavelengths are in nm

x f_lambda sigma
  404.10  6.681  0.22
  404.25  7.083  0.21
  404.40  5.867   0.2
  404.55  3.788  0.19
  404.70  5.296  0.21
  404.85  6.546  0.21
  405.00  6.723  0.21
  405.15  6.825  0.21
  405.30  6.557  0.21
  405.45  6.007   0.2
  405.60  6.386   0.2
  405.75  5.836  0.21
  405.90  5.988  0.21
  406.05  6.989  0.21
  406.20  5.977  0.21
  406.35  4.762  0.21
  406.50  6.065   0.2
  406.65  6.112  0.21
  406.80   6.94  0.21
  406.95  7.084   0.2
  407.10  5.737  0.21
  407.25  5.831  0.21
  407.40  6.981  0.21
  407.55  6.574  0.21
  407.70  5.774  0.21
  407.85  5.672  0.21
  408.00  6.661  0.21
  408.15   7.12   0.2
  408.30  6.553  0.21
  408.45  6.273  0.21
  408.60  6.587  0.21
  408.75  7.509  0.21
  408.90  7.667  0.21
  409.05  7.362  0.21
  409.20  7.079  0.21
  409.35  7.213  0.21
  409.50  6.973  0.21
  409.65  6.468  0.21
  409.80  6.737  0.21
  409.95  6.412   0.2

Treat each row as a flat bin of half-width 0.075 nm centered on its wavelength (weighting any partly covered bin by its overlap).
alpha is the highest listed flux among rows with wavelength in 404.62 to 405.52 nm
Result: 6.825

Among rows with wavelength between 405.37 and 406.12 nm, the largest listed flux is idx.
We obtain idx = 6.989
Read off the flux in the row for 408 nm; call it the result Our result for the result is 6.661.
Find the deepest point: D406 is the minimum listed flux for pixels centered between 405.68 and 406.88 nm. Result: 4.762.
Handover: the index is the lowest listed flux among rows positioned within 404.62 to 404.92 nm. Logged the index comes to 5.296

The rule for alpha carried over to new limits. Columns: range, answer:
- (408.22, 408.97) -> 7.667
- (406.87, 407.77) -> 7.084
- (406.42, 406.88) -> 6.94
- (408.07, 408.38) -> 7.12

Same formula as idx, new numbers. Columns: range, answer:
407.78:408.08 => 6.661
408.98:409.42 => 7.362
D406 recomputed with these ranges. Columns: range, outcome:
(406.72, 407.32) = 5.737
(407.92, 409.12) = 6.273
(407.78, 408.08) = 5.672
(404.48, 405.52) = 3.788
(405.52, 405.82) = 5.836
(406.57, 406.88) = 6.112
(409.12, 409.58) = 6.973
